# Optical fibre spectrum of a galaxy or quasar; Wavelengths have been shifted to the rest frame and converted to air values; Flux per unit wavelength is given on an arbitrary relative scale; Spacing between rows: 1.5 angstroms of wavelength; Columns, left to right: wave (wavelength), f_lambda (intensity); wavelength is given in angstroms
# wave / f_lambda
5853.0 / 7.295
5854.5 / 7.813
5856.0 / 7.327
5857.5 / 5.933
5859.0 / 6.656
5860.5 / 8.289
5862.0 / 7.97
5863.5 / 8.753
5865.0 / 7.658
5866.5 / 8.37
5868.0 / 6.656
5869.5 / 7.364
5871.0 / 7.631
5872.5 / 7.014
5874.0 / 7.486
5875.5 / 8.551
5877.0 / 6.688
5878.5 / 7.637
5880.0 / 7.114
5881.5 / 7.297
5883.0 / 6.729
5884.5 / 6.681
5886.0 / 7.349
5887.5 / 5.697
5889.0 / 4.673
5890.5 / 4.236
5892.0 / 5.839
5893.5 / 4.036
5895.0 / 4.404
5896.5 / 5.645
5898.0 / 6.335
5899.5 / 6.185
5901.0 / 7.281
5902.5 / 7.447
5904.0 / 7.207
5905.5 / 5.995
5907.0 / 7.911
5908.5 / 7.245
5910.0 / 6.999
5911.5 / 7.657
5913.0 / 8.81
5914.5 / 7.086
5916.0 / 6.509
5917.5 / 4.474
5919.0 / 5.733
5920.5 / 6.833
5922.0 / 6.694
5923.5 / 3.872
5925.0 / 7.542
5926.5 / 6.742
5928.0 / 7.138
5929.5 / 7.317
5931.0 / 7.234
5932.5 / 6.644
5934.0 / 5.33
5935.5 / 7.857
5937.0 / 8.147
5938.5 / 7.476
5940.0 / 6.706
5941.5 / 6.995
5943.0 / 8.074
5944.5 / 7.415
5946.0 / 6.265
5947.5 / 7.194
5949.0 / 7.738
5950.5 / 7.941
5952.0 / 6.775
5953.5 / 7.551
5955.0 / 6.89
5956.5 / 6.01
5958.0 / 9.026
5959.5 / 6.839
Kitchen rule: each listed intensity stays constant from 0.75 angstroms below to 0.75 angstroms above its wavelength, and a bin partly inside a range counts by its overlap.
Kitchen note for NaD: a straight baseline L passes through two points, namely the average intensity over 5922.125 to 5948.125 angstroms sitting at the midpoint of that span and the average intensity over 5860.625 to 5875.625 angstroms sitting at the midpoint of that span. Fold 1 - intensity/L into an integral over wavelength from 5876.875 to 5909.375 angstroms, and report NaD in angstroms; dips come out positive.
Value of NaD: 4.76 angstroms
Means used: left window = 7.73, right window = 6.93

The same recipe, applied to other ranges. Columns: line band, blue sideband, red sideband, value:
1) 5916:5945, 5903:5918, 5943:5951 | 1.95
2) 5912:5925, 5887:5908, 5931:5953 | 0.32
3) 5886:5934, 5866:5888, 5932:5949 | 5.41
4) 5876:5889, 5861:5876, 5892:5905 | 0.30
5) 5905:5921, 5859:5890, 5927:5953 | 0.79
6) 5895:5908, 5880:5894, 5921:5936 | -0.93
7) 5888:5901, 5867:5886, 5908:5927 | 3.11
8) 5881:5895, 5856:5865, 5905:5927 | 2.71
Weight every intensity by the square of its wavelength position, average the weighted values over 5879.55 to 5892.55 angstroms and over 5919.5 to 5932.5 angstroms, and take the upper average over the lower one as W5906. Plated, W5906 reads 1.09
